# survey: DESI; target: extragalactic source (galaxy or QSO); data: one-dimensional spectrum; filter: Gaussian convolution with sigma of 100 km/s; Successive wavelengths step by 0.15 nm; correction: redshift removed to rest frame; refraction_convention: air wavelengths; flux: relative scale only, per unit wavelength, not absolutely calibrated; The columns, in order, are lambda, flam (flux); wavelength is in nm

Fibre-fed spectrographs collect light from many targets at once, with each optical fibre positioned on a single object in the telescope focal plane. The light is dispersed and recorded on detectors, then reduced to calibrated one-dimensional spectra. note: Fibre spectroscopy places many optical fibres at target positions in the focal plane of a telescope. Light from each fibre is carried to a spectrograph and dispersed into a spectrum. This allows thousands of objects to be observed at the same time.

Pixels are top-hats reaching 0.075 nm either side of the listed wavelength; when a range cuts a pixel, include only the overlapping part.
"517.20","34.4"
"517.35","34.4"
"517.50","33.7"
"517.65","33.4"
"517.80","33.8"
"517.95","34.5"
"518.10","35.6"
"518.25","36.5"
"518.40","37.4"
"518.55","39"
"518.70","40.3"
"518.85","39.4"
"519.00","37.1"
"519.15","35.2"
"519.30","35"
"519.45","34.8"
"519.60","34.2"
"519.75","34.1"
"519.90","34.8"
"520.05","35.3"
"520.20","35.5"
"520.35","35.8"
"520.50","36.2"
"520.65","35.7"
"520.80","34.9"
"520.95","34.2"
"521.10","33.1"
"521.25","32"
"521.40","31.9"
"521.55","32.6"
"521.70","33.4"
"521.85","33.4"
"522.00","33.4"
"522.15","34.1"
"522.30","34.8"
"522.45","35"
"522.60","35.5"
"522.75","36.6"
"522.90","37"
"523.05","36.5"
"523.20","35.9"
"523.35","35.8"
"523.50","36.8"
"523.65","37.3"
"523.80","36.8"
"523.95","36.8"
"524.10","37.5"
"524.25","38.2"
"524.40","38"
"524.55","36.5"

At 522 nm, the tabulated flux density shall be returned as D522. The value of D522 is 33.4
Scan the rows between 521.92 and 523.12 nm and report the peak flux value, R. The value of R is 37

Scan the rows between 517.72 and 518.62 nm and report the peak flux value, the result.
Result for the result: 39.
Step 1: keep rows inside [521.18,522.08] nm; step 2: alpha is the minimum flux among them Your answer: 31.9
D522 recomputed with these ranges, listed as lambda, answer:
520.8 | 34.9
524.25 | 38.2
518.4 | 37.4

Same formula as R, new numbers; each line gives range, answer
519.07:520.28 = 35.5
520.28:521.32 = 36.2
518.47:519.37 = 40.3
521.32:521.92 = 33.4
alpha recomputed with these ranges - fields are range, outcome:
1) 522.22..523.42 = 34.8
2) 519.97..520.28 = 35.3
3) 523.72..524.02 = 36.8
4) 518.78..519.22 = 35.2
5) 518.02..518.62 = 35.6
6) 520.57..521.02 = 34.2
